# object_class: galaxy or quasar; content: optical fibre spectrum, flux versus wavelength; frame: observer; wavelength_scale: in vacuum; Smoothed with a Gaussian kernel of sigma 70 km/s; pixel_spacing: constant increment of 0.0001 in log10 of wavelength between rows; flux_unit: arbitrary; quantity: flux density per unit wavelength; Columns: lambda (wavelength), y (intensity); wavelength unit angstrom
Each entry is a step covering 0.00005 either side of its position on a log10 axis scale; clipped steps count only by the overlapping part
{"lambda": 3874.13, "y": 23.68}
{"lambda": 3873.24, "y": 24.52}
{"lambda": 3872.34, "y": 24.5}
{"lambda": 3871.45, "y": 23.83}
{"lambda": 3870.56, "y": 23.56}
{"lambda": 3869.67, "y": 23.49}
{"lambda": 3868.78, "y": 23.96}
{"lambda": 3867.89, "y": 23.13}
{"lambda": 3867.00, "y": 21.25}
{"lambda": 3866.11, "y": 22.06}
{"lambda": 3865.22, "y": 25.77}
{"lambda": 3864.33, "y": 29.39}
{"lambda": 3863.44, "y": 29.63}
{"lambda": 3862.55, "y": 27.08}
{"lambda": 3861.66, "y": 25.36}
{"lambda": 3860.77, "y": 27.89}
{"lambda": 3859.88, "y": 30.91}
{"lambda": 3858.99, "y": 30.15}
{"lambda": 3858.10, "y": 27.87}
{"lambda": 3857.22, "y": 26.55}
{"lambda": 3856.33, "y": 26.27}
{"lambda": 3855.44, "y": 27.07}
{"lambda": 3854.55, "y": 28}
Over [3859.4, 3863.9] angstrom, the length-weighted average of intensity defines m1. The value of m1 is 28.2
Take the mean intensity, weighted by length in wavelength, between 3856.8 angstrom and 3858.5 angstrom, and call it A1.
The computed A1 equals 27.3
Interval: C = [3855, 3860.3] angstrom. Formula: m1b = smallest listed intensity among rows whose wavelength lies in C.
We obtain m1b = 26.27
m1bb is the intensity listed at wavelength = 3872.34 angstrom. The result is 24.5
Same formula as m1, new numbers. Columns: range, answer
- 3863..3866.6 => 26.6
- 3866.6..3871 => 23.1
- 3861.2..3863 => 26.2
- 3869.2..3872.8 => 23.8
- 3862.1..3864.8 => 28.6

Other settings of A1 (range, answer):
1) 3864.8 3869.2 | 23.2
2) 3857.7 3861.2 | 29.2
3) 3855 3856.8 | 26.6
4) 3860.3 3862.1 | 26.7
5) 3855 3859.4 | 27.6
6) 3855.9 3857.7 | 26.5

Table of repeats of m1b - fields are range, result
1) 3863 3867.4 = 21.25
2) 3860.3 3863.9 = 25.36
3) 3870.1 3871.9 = 23.56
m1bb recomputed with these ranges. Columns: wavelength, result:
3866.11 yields 22.06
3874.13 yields 23.68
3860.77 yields 27.89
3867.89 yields 23.13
